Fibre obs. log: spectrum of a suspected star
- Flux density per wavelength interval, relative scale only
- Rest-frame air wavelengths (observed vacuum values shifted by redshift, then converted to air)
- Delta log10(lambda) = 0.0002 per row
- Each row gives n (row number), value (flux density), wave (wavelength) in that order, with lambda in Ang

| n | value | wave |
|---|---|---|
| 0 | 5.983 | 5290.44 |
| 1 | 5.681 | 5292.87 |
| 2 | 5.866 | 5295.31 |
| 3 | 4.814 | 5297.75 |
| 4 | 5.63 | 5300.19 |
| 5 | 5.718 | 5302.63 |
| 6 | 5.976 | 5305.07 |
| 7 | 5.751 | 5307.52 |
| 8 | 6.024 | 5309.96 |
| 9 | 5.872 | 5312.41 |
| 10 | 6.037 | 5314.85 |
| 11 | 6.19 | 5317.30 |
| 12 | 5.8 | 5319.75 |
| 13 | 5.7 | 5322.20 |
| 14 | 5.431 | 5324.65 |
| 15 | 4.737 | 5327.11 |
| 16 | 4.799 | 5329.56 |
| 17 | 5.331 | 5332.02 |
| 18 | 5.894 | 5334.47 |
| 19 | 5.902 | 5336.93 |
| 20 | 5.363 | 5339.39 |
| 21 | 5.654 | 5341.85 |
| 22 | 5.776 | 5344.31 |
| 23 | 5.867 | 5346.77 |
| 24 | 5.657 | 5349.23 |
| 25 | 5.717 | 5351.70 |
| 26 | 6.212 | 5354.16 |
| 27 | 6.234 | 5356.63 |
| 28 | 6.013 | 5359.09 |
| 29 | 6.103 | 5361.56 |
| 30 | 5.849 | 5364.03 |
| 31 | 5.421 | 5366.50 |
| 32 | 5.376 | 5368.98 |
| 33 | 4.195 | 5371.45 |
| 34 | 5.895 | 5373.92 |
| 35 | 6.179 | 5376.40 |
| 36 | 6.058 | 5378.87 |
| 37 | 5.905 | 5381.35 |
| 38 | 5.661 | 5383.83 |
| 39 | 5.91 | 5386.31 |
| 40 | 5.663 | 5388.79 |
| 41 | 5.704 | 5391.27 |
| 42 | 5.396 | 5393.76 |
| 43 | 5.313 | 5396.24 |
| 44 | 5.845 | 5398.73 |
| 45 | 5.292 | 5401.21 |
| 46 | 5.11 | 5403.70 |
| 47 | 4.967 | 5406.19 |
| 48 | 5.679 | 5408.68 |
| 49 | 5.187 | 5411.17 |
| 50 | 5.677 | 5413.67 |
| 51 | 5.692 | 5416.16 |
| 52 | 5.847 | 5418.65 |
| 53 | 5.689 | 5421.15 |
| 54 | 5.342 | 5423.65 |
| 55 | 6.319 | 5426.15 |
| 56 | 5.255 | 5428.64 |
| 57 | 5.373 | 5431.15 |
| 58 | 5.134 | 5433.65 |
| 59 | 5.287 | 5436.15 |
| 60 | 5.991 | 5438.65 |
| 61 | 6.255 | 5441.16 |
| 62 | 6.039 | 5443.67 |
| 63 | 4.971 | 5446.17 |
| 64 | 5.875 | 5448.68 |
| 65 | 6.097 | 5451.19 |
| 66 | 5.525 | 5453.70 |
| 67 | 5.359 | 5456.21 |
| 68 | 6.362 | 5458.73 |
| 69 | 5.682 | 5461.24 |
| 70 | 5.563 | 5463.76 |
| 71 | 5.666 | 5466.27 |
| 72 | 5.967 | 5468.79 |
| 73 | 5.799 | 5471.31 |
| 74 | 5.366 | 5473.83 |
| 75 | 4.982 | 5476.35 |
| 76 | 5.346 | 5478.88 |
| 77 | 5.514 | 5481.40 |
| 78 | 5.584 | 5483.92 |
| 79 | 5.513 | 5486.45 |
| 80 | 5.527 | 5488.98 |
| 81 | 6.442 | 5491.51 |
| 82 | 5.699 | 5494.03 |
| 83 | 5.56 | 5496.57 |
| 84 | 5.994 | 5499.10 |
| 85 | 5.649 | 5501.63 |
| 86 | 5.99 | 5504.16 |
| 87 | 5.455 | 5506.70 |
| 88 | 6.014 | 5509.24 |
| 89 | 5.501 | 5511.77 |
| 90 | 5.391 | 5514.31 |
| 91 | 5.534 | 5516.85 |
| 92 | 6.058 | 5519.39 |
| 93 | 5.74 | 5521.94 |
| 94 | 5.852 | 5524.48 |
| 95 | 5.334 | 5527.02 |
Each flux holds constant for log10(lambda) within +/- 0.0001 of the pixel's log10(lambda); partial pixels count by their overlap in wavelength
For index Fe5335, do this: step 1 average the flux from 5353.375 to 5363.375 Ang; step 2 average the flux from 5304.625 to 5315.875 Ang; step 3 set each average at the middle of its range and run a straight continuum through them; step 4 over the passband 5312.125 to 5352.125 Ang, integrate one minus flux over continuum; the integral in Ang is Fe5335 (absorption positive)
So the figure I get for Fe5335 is 2.6 Ang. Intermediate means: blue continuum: 5.93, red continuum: 6.12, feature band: 5.62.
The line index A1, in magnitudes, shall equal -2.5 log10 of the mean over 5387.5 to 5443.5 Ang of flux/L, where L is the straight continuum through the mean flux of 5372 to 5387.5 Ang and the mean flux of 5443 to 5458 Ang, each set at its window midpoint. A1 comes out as 0.04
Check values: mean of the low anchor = 5.86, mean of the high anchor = 5.65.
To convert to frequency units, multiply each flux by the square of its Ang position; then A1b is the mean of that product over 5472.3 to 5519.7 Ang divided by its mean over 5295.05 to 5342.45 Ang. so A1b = 1.07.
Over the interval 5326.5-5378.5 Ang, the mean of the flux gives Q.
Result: 5.65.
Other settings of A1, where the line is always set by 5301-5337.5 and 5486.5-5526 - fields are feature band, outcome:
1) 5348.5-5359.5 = -0.054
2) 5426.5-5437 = 0.072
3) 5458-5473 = -0.014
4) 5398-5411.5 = 0.072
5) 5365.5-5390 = 0.013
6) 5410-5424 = 0.024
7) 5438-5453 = -0.024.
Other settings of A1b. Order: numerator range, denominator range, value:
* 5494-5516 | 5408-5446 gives 1.04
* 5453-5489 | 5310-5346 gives 1.05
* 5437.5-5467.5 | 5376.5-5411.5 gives 1.06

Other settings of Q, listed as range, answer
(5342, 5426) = 5.66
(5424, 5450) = 5.64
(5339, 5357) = 5.81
